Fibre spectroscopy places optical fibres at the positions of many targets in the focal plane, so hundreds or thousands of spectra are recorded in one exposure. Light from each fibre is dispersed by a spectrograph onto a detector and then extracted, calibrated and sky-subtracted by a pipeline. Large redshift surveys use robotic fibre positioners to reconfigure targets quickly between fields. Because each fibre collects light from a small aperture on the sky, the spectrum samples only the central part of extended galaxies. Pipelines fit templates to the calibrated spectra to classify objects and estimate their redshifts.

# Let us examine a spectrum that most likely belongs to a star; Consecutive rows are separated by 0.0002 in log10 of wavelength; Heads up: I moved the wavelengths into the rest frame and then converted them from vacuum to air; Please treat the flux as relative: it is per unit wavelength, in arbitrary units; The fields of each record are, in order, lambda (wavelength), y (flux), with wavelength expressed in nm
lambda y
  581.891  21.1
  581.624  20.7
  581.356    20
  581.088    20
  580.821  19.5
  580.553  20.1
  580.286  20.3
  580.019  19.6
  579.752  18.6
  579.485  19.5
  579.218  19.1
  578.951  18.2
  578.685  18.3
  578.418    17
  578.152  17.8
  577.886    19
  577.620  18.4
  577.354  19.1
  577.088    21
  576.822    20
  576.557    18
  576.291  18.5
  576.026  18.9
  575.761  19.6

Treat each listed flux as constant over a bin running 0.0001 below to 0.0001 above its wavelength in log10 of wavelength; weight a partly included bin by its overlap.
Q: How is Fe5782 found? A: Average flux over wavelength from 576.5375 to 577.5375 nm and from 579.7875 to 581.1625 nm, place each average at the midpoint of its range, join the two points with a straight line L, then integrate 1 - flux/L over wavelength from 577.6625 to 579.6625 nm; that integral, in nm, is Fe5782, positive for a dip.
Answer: 0.13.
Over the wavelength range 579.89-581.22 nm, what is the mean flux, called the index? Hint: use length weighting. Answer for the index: 19.9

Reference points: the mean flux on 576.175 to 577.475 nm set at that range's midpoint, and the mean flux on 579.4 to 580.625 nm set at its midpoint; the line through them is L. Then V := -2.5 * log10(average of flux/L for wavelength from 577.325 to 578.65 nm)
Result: 0.07 mag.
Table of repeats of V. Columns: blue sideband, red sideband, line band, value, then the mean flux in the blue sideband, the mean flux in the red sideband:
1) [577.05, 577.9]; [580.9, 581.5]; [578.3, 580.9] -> 0.04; 19.2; 20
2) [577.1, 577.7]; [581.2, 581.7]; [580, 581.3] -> 0.01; 19.2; 20.3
